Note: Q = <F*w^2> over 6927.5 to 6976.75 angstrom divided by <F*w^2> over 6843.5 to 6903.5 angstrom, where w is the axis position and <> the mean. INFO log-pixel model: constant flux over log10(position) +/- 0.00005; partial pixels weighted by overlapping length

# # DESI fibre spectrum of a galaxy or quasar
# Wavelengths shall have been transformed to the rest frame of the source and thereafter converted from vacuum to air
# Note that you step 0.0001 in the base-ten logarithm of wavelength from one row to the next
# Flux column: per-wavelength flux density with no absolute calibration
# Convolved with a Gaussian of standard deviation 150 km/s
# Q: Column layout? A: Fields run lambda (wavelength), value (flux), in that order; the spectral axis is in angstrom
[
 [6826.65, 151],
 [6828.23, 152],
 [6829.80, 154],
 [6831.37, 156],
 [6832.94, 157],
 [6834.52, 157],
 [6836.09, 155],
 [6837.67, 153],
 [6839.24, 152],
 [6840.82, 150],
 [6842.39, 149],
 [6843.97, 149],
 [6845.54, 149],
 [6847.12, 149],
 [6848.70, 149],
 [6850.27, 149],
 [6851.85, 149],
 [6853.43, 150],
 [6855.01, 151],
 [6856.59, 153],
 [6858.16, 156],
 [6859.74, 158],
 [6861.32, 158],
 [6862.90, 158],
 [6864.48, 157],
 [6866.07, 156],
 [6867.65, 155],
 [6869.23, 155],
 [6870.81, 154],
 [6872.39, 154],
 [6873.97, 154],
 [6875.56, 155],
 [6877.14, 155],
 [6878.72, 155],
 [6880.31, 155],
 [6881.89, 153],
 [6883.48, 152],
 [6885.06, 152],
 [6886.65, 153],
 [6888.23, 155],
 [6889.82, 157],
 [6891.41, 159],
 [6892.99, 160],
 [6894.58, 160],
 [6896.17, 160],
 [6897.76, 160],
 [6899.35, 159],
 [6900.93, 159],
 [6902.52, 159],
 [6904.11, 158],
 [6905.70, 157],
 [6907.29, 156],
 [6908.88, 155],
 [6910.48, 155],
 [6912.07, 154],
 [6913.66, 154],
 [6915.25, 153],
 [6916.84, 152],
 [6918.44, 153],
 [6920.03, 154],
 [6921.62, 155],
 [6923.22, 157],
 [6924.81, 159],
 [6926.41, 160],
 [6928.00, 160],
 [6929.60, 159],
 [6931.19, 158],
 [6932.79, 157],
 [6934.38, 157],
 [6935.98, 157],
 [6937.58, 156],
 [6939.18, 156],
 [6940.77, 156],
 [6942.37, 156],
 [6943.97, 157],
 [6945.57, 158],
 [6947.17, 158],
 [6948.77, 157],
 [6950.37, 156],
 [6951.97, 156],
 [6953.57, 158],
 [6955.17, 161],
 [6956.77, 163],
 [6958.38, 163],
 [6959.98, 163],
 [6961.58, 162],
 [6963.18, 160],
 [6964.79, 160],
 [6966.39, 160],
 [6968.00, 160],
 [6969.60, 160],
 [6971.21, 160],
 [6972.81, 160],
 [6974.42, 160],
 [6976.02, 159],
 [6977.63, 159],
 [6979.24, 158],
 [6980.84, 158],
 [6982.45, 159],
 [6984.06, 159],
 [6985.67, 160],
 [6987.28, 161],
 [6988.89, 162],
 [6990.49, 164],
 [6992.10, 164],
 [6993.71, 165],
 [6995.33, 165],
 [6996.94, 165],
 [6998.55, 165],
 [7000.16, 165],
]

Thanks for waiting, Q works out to 1.0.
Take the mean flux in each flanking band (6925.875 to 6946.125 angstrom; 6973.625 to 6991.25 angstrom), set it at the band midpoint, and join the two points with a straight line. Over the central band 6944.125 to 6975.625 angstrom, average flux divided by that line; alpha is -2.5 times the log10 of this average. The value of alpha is -0.01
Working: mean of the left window 157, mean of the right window 160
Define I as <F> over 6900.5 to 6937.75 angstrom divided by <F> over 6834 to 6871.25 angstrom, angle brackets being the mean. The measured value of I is 1.02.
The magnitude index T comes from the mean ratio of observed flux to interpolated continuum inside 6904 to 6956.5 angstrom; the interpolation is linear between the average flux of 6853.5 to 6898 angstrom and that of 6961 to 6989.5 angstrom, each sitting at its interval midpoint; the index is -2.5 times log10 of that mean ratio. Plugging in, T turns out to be 0.01 mag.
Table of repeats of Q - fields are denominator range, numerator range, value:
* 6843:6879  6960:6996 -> 1.08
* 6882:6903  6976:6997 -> 1.05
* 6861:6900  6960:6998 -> 1.06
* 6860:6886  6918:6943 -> 1.03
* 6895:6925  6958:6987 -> 1.04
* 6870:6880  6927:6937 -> 1.04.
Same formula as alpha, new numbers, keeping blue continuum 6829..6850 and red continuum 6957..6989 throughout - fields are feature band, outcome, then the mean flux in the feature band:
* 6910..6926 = 0.01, 155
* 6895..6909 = -0.02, 158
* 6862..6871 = -0.01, 156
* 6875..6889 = 0.01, 154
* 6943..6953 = 0.01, 157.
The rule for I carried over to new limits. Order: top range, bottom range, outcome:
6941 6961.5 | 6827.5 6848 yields 1.04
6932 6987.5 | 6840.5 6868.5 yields 1.04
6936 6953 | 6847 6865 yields 1.02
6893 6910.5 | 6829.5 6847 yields 1.04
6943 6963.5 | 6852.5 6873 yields 1.03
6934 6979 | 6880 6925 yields 1.02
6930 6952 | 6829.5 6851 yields 1.03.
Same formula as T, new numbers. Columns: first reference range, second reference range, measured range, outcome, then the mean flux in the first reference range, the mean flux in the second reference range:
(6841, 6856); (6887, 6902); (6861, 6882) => -0.01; 149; 159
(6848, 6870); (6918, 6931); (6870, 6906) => -0.01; 154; 157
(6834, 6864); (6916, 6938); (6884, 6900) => -0.02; 152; 157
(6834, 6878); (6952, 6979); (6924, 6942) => 0.00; 153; 160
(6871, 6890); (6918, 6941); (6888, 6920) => -0.01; 154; 157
